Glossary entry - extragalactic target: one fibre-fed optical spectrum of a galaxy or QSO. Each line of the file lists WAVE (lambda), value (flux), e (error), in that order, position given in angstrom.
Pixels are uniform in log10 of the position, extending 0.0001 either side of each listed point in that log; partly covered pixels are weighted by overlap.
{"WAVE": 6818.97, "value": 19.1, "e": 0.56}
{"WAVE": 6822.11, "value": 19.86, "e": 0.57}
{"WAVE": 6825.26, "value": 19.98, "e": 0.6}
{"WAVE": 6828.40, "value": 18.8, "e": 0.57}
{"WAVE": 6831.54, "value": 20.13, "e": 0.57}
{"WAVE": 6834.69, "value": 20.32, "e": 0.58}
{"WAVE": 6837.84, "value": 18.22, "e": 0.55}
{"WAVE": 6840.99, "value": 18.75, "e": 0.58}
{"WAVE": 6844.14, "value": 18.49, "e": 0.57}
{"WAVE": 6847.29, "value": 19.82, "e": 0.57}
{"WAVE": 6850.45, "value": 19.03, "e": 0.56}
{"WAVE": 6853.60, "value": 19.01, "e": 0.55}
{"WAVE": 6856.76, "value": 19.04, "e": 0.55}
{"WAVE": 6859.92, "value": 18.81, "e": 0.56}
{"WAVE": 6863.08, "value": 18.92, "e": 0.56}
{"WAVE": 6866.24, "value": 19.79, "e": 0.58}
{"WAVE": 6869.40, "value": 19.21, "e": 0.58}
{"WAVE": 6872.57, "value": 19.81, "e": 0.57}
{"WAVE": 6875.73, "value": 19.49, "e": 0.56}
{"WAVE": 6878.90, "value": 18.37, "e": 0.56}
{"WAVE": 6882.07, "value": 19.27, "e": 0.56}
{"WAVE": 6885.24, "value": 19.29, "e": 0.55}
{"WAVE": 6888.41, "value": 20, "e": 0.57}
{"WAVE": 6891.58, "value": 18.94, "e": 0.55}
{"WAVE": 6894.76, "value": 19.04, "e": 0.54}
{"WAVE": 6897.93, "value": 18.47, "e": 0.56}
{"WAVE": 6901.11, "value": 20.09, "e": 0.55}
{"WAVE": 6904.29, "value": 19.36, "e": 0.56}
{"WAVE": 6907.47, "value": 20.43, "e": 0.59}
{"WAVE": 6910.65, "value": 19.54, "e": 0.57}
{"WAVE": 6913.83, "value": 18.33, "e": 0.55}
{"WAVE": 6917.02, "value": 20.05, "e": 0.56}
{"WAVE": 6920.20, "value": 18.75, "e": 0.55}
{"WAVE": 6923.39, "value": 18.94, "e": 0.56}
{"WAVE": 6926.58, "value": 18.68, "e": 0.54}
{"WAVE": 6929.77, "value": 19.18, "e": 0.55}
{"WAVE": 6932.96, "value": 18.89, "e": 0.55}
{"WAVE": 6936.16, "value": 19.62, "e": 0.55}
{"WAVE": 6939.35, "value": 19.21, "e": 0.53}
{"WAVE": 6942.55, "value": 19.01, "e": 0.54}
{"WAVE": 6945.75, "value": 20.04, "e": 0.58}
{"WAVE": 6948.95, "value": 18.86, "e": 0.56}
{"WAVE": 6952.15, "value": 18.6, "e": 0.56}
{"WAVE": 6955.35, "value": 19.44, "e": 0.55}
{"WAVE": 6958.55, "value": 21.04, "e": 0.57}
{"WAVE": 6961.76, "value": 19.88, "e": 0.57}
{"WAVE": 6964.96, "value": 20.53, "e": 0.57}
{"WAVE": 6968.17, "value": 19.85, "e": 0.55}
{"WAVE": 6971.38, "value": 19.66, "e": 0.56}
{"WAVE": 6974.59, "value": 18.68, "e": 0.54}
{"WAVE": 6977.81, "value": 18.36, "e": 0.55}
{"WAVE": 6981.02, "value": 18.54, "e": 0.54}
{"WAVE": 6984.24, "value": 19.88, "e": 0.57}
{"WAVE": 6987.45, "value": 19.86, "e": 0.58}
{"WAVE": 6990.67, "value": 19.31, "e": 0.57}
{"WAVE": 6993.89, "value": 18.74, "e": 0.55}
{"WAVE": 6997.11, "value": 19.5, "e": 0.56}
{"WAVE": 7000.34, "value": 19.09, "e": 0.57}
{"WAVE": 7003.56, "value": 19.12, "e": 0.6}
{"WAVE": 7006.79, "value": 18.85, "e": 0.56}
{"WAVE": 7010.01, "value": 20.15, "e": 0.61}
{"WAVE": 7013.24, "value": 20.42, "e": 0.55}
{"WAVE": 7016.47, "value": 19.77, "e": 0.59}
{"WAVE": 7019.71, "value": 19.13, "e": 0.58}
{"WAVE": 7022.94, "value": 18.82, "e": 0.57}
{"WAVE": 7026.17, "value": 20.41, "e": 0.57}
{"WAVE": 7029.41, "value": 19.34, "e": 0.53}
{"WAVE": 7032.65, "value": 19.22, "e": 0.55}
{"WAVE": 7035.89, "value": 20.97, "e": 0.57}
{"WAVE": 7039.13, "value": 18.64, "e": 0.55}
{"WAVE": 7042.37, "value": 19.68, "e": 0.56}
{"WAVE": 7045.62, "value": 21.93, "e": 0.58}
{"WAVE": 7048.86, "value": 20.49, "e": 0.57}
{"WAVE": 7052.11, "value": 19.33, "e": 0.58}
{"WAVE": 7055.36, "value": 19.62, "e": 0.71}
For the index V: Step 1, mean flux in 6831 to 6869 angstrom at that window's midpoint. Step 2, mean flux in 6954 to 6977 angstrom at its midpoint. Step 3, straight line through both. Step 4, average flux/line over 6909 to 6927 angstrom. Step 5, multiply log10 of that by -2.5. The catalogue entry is 0.026 mag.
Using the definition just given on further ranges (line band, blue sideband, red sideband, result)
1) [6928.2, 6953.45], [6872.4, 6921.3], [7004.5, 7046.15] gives 0.02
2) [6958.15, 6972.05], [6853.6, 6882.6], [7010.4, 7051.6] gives -0.03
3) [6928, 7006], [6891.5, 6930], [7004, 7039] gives 0.00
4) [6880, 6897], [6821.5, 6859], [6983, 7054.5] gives 0.01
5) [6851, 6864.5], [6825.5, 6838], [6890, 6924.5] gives 0.03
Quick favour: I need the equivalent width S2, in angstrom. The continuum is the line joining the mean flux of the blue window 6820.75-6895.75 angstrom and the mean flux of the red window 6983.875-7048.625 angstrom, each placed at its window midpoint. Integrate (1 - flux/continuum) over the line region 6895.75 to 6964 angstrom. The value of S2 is 0.3 angstrom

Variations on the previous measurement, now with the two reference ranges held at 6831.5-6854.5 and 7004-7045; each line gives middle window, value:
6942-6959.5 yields 0.0 angstrom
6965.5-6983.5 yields 0.3 angstrom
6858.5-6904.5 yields 0.0 angstrom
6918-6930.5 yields 0.3 angstrom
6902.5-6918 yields -0.1 angstrom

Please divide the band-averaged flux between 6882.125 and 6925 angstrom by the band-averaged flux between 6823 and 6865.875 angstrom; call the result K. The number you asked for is 1.01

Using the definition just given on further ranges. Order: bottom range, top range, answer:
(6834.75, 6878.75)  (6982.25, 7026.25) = 1.02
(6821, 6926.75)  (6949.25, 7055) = 1.02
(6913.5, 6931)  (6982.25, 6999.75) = 1.02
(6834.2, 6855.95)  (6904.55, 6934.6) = 1.01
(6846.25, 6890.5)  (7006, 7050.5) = 1.03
